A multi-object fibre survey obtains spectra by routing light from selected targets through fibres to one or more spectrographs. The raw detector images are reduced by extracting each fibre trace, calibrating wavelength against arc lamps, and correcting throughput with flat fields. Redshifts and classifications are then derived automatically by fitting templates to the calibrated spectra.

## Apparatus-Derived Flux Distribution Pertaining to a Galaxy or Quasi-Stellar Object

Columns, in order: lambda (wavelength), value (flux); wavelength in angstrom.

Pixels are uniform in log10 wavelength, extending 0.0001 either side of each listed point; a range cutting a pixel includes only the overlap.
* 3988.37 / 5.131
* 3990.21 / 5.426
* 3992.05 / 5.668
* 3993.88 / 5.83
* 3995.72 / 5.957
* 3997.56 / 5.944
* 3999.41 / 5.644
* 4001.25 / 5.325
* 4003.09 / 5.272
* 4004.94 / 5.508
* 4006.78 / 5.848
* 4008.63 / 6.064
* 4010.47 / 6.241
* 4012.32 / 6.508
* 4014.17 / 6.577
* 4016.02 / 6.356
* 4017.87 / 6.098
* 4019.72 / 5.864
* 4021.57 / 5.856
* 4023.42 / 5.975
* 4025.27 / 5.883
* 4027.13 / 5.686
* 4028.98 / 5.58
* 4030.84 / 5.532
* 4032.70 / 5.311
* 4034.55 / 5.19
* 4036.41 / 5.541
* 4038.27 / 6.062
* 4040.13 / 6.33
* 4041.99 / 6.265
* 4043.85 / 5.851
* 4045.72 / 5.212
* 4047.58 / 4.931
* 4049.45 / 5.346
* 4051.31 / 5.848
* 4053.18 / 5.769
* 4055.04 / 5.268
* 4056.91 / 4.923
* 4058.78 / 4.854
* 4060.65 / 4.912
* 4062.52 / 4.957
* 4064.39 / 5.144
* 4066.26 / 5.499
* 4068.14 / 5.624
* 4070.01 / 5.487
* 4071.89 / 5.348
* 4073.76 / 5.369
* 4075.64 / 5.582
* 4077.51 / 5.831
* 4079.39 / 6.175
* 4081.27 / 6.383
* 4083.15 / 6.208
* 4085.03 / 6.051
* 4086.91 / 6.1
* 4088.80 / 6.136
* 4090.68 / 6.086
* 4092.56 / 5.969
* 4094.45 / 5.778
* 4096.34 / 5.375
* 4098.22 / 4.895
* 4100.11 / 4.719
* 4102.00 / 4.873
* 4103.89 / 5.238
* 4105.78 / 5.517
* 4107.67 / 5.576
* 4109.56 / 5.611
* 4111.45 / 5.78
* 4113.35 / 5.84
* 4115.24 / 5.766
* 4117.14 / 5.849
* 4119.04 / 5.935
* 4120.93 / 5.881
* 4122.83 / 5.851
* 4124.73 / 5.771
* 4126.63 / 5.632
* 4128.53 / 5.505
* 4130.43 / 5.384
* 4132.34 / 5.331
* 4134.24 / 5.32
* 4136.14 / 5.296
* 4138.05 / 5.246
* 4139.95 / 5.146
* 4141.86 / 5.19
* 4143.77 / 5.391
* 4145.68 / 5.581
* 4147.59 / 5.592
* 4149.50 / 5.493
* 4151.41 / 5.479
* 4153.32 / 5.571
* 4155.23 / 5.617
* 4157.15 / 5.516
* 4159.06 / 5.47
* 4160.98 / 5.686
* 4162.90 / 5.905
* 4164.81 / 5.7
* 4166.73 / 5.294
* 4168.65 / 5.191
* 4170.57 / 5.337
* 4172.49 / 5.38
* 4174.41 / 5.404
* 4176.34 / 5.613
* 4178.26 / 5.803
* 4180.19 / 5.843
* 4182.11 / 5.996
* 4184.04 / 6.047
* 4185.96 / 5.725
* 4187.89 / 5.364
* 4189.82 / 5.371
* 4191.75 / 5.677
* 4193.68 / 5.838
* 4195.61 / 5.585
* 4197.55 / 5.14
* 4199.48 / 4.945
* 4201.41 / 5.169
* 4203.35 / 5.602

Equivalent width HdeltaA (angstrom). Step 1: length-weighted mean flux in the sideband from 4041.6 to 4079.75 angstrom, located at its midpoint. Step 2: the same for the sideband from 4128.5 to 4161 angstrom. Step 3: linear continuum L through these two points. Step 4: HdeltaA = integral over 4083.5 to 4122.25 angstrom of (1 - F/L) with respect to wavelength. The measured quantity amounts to -1.7 angstrom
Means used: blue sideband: 5.42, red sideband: 5.42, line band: 5.66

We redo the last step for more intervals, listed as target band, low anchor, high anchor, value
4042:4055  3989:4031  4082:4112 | 0.5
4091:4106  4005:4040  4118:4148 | 0.8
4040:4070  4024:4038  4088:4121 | 1.0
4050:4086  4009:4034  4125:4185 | 1.6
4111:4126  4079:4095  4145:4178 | 0.1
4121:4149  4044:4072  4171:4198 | 0.2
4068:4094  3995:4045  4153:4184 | -0.6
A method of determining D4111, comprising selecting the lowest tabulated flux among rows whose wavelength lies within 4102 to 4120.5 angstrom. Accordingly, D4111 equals 4.873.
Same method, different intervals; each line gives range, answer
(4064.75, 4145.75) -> 4.719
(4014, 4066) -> 4.854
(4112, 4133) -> 5.331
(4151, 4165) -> 5.47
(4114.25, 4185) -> 5.146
